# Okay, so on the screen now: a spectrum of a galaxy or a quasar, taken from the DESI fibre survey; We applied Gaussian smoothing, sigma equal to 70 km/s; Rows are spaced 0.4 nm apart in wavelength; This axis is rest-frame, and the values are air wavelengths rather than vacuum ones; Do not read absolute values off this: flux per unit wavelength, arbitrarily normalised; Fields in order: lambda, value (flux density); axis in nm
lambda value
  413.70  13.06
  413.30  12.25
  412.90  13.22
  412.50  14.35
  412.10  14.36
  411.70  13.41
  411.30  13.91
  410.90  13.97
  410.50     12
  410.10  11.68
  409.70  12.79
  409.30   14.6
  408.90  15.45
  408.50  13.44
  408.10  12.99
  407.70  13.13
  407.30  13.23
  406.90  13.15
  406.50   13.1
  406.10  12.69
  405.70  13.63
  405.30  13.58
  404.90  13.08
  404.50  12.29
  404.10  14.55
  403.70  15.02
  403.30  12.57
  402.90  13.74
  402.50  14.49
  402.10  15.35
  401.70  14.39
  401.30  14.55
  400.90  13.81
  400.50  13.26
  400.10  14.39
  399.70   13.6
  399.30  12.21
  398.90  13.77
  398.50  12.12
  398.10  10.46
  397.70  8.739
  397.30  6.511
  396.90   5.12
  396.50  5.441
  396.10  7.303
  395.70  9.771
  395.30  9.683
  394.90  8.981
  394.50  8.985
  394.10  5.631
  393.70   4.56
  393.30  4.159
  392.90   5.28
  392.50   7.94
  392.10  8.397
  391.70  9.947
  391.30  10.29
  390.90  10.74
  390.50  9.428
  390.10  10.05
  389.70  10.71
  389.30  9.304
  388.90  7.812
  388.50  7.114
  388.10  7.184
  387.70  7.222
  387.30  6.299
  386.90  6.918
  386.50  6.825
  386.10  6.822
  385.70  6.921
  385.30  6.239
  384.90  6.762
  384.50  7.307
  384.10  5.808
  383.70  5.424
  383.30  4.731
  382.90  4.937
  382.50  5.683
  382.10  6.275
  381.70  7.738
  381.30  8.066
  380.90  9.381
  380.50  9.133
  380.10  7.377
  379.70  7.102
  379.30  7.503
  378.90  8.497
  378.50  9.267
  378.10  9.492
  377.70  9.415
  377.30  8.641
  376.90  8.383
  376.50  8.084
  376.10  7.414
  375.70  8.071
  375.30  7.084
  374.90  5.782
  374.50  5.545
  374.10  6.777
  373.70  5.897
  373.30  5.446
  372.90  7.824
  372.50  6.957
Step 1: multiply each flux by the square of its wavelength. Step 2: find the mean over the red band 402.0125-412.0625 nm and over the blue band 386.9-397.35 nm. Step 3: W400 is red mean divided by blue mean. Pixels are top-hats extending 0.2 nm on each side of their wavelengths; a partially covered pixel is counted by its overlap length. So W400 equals 1.86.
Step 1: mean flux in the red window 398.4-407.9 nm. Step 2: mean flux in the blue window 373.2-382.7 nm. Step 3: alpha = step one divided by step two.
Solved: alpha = 1.8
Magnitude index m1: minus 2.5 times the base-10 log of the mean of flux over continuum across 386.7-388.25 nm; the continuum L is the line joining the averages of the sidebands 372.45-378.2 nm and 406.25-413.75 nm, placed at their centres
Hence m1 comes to 0.34 mag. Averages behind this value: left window 7.36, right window 13.4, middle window 6.9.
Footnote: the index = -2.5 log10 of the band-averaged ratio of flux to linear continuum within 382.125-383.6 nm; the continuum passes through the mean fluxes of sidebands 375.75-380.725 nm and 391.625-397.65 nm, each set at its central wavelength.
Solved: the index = 0.455 mag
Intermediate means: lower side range 8.36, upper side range 7.16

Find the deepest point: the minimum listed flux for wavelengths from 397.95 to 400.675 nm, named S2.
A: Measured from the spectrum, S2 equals 10.46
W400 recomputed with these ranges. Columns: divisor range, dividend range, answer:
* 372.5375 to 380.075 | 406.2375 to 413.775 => 2.10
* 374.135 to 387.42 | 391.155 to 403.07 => 1.52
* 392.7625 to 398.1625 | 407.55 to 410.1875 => 2.03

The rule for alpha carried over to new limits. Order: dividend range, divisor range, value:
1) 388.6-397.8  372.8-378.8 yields 1.06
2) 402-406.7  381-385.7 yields 2.14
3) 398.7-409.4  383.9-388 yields 2.04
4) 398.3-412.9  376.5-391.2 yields 1.76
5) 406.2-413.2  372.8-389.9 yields 1.84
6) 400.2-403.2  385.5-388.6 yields 2.05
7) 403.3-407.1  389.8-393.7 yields 1.61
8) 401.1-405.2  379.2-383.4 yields 1.96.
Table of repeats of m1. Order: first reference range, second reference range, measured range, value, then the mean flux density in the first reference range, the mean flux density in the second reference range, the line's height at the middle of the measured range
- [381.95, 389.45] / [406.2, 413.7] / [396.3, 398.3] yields 0.335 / 6.59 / 13.4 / 9.84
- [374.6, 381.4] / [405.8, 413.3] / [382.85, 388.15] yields 0.416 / 8.12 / 13.4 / 9.37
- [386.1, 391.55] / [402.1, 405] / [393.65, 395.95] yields 0.291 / 8.41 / 13.8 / 10.6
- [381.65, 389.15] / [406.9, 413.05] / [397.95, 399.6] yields -0.188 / 6.52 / 13.5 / 10.3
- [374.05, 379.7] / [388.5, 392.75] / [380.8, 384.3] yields 0.305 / 7.86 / 9.3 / 8.45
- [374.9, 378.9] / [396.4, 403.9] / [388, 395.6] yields 0.286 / 8.3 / 12.2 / 10.8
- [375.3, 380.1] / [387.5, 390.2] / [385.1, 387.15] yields 0.238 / 8.26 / 8.43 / 8.39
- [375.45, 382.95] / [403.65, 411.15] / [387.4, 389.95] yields 0.196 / 7.97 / 13.4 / 9.78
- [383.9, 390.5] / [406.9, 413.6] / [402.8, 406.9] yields -0.119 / 7.52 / 13.4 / 12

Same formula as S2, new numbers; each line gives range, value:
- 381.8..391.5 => 4.731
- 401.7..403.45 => 12.57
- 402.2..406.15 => 12.29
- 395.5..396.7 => 5.441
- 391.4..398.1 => 4.159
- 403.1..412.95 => 11.68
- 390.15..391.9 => 9.428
